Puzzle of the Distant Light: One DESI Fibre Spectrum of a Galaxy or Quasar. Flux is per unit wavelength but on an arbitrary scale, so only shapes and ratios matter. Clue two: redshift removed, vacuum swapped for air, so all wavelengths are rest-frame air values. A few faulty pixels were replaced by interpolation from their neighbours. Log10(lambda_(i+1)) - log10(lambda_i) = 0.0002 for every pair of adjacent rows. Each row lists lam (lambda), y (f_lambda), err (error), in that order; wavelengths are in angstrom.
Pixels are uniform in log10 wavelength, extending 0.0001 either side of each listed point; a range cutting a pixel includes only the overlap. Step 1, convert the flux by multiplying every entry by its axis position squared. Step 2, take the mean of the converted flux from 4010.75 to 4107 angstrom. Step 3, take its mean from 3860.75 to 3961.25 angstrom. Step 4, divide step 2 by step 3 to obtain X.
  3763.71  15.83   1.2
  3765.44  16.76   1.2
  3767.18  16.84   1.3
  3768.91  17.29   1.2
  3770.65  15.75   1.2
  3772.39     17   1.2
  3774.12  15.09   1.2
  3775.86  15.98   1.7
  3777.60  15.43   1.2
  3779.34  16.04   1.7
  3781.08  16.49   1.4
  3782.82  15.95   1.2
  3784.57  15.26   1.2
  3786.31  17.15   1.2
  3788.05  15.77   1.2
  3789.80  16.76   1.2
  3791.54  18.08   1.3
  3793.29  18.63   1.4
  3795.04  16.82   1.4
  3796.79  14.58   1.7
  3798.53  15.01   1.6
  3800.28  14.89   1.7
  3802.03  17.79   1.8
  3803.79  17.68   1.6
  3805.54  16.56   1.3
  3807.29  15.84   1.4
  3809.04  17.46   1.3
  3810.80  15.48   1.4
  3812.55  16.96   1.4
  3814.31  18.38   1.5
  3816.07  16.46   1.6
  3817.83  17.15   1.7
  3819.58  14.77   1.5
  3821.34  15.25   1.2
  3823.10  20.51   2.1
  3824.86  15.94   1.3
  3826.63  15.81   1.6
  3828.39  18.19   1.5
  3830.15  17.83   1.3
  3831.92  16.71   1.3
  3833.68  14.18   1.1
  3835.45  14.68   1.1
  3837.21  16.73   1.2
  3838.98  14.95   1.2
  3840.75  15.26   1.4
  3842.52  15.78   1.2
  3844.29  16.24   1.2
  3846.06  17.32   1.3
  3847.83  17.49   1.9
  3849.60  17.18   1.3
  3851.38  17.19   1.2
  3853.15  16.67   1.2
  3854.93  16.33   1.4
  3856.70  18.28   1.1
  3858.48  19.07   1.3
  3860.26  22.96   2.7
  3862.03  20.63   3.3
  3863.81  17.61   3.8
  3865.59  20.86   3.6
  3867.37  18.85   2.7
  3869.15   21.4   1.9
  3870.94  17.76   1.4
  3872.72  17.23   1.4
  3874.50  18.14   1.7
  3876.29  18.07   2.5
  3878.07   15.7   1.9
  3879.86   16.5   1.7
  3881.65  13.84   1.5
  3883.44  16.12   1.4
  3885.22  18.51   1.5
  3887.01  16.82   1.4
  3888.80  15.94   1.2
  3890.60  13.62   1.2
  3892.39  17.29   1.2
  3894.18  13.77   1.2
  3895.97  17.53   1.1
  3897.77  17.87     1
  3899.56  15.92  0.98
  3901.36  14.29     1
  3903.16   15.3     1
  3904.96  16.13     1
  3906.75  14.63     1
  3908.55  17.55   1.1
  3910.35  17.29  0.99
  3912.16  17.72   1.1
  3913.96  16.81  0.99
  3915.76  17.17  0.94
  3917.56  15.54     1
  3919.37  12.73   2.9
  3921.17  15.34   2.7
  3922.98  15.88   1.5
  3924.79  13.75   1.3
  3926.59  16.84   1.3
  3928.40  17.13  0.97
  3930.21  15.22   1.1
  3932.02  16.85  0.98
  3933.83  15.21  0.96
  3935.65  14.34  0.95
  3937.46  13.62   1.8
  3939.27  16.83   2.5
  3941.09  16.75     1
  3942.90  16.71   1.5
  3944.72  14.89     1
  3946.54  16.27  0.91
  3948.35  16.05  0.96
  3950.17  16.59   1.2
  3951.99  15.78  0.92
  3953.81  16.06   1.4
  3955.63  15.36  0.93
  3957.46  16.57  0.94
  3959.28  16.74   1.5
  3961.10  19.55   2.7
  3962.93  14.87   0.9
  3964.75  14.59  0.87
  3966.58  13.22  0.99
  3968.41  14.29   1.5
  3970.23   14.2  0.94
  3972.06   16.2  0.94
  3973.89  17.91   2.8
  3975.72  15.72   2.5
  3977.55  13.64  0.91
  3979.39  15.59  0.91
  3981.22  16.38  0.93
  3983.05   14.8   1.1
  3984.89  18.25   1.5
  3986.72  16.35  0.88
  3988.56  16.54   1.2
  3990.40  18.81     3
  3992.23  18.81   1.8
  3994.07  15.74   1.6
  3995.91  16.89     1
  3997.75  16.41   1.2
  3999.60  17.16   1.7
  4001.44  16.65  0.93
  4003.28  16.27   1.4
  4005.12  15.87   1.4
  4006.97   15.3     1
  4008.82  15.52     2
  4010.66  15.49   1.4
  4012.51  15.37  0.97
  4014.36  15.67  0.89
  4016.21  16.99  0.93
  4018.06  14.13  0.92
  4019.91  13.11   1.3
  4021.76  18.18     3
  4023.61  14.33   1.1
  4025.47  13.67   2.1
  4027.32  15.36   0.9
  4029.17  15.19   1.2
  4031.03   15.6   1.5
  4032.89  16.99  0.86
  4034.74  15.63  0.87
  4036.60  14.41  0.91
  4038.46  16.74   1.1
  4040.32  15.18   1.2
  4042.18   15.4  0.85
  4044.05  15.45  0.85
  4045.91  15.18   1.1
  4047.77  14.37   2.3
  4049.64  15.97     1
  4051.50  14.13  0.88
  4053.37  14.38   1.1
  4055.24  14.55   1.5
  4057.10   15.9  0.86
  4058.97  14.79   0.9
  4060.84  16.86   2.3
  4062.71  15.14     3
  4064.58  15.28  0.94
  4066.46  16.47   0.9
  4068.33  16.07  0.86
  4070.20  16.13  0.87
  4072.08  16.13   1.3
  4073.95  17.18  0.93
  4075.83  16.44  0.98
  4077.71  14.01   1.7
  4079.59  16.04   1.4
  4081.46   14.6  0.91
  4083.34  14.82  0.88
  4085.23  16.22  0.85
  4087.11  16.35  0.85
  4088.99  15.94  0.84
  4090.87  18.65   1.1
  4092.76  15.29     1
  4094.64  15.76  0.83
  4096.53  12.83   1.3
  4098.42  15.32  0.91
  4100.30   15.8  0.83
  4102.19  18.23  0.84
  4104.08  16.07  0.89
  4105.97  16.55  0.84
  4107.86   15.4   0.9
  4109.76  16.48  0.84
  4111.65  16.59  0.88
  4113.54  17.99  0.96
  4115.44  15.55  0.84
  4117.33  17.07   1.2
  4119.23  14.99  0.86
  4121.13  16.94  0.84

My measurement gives 1.02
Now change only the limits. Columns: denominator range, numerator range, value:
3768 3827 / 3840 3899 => 1.10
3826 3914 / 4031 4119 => 1.03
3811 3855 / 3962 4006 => 1.05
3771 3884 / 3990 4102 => 1.04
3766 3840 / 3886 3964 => 1.04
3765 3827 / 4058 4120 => 1.12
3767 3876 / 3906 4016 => 1.01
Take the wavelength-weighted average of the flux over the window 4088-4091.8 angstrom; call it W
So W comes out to 17.3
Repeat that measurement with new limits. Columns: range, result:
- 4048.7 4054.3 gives 14.8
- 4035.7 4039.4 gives 15.6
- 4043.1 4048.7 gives 15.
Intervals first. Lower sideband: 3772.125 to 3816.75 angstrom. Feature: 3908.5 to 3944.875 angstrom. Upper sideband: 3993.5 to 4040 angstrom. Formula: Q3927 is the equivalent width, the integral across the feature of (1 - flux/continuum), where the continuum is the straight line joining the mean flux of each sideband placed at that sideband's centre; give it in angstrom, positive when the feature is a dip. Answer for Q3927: 0.2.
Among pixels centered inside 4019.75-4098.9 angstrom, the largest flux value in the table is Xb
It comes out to 18.65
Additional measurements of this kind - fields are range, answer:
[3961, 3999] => 19.55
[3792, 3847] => 20.51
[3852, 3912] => 22.96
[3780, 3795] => 18.63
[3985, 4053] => 18.81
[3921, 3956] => 17.13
